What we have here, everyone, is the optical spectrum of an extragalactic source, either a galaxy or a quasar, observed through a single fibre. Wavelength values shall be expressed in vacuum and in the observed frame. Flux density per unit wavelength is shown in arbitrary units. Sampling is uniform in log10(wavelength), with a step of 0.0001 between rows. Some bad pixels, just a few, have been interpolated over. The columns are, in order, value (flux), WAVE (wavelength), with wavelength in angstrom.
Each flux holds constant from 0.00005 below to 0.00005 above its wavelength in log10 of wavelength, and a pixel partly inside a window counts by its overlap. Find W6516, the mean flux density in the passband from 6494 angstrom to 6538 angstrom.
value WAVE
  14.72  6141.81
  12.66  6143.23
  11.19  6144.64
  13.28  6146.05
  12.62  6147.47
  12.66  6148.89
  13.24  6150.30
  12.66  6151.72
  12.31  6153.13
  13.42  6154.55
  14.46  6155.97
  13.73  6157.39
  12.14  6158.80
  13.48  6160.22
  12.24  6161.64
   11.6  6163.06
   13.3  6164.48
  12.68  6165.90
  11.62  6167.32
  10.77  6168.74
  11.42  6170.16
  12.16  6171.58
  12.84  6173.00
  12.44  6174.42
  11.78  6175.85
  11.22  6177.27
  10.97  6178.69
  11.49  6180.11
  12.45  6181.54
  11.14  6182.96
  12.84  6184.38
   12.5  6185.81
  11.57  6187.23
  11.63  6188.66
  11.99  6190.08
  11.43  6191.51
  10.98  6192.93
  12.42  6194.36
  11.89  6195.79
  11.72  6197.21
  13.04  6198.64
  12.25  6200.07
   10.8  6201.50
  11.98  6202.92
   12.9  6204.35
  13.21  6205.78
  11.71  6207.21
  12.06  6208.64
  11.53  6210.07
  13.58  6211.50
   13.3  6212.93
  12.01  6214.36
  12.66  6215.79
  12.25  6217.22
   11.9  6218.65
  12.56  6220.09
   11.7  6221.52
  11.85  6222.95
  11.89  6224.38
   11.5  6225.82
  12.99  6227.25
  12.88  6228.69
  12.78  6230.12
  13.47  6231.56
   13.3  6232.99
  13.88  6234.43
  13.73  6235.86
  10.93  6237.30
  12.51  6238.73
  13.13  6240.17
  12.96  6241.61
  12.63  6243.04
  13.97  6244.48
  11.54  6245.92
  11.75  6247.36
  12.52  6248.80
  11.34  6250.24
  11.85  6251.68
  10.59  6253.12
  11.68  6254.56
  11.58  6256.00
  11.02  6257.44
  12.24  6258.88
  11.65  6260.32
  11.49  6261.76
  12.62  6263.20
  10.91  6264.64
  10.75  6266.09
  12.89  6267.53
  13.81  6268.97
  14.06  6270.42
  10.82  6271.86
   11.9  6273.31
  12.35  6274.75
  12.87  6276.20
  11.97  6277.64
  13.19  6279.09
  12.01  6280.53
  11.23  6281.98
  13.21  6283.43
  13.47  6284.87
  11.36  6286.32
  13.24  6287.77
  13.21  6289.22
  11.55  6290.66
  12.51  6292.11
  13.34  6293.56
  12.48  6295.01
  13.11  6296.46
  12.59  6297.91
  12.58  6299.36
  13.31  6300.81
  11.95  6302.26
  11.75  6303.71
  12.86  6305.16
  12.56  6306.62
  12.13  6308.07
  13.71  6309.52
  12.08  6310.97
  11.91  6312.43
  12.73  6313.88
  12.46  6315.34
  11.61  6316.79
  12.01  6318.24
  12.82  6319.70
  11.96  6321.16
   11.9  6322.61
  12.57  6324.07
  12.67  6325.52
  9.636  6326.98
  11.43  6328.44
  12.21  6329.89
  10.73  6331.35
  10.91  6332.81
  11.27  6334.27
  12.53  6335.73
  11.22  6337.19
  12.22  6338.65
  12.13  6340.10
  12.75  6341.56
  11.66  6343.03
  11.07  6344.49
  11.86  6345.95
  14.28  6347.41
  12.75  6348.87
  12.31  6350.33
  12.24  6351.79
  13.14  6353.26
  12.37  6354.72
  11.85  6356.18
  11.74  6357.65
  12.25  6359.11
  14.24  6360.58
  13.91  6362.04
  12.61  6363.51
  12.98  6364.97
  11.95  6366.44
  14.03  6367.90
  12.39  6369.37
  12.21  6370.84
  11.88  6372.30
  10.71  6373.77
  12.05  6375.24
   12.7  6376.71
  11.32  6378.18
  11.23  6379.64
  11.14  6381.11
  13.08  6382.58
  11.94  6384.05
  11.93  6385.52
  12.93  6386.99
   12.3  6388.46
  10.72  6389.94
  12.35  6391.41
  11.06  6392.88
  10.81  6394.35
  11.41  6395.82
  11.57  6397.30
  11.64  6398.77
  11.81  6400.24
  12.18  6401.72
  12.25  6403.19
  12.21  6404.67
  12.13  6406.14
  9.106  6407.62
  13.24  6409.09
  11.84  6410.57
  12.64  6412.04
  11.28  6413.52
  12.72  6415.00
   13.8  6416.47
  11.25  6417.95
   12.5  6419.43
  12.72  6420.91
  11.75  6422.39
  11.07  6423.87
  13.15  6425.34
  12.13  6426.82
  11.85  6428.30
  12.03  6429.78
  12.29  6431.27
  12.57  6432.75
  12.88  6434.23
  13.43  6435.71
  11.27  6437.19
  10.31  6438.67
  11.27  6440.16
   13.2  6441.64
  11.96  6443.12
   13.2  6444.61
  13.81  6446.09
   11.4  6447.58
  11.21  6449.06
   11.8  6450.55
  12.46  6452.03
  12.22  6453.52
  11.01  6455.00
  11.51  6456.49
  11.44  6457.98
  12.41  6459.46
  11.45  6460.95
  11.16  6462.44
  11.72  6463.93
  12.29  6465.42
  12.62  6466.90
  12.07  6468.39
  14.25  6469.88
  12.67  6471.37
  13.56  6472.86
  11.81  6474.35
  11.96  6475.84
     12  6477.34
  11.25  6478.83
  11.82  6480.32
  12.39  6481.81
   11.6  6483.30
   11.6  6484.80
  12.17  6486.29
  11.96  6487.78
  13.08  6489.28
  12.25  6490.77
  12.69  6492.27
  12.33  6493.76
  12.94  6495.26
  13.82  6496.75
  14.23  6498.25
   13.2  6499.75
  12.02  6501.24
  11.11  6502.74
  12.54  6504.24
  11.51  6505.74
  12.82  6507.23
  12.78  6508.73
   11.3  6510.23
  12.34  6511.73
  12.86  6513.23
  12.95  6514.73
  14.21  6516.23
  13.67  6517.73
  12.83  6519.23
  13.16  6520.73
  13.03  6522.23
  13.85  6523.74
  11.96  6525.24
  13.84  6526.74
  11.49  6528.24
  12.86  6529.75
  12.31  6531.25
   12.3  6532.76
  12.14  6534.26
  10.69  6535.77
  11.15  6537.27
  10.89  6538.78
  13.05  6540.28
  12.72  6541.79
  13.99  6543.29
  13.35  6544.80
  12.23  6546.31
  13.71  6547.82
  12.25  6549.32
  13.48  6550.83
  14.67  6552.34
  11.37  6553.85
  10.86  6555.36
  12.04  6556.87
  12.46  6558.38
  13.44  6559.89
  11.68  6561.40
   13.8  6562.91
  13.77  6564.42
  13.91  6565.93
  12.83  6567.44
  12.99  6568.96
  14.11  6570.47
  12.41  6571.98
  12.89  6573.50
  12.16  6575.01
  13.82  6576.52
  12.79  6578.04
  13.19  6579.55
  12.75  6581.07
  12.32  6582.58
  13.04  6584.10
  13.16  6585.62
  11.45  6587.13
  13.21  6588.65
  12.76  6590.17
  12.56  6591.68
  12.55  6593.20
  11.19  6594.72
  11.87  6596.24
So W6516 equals 12.6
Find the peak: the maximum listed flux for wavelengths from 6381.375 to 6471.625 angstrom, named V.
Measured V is 14.25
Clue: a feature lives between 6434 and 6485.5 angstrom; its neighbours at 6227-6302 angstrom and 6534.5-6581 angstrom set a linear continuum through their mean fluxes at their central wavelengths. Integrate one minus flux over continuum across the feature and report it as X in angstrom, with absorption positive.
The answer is 2.3 angstrom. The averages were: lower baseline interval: 12.4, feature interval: 12.1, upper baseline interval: 12.8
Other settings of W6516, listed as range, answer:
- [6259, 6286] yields 12.3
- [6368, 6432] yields 12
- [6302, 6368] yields 12.2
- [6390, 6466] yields 12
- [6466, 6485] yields 12.3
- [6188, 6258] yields 12.2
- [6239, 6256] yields 12.2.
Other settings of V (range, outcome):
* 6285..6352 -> 14.28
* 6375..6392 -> 13.08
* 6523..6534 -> 13.85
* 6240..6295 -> 14.06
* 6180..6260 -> 13.97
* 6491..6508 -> 14.23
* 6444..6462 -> 13.81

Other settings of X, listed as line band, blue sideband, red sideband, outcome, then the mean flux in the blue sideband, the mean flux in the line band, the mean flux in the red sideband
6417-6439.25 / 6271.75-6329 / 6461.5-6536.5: 0.6 angstrom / 12.3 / 12.1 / 12.5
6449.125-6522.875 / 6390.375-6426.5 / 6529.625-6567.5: -0.4 angstrom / 11.9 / 12.4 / 12.6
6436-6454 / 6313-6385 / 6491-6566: 0.6 angstrom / 12.2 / 12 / 12.7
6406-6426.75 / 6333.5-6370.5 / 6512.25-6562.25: 0.7 angstrom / 12.5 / 12.1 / 12.7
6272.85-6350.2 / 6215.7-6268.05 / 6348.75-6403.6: -0.5 angstrom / 12.2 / 12.3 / 12.1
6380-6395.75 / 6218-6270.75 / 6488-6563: 0.8 angstrom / 12.3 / 11.8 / 12.6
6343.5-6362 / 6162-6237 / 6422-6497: -0.6 angstrom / 12.2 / 12.6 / 12.2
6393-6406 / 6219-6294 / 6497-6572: 0.8 angstrom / 12.3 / 11.7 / 12.7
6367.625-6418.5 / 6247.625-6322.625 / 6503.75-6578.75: 2.2 angstrom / 12.3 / 11.9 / 12.7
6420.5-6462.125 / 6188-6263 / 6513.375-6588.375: 1.8 angstrom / 12.2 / 12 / 12.8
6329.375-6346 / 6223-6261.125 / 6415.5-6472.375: 0.7 angstrom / 12.3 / 11.7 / 12.2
